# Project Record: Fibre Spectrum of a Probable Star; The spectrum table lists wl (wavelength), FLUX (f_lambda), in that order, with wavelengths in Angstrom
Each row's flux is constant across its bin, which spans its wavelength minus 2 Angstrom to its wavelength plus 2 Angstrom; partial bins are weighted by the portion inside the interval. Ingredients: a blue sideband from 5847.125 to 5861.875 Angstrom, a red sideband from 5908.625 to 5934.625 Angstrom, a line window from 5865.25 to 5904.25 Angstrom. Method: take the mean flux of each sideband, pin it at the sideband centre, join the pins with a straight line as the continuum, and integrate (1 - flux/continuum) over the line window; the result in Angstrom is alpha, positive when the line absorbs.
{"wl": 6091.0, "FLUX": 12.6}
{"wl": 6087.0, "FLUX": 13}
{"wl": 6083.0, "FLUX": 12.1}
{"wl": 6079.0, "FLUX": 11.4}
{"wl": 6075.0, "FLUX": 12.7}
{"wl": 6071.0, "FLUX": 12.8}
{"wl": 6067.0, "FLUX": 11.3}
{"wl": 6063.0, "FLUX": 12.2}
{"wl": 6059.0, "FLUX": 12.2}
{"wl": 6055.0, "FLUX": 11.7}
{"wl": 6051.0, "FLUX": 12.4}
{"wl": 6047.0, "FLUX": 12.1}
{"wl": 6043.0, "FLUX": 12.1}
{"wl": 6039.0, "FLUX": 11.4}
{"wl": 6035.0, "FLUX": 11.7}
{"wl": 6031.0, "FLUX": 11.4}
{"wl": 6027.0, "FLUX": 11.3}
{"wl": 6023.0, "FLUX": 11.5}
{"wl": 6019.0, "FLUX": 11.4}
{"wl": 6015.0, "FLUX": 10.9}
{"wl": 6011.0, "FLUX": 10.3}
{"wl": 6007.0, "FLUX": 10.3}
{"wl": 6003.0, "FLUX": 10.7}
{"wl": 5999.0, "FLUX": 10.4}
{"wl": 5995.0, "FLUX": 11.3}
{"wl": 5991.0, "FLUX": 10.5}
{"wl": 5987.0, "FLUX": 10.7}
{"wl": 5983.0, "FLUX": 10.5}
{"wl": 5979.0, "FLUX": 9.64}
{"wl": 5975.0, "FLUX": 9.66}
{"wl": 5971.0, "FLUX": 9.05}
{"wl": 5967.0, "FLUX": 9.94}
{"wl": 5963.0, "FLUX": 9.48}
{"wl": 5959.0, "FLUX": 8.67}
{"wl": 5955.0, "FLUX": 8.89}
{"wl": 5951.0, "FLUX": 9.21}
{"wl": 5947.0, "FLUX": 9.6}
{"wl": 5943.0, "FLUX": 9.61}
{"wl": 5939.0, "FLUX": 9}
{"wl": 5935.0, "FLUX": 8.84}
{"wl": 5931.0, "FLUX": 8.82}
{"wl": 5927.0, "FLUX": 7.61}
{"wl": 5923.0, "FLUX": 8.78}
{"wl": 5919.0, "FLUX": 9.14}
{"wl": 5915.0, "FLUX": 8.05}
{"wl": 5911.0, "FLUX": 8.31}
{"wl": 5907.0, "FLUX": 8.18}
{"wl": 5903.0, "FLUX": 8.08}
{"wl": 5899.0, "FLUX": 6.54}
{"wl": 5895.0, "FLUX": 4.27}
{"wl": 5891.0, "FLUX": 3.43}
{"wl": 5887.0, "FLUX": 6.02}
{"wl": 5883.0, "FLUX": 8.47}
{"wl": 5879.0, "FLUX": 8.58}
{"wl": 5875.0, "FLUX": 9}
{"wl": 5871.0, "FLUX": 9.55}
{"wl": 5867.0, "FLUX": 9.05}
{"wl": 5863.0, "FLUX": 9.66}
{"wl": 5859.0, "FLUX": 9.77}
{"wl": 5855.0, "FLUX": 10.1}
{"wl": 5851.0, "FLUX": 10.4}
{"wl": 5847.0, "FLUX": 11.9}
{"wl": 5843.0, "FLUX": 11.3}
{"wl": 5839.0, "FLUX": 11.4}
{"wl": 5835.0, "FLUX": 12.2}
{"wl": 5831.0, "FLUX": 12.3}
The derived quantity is 9.2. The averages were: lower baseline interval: 10.3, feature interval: 7.27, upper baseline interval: 8.47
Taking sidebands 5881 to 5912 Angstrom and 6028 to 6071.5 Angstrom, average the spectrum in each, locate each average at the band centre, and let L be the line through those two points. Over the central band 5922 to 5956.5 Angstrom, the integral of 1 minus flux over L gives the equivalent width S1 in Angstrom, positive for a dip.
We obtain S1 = -3.6 Angstrom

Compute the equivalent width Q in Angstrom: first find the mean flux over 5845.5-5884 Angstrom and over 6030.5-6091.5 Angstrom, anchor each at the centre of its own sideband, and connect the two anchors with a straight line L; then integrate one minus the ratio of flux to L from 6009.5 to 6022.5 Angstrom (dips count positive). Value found 0.6 Angstrom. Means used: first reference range 9.65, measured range 11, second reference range 12.1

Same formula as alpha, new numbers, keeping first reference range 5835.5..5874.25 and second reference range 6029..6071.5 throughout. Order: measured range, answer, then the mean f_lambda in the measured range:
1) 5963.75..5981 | 2.64 Angstrom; 9.57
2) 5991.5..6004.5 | 0.82 Angstrom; 10.8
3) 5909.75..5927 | 3.81 Angstrom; 8.47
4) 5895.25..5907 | 4.09 Angstrom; 7.01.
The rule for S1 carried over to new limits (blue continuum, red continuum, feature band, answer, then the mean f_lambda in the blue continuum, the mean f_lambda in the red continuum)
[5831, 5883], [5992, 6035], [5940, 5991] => 5.5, 10.3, 11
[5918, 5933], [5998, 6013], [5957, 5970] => 0.1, 8.55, 10.4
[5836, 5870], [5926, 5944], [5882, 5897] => 6.8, 10.5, 8.79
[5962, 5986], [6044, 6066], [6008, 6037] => -0.1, 9.76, 12.1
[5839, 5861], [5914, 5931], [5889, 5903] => 6.1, 10.8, 8.47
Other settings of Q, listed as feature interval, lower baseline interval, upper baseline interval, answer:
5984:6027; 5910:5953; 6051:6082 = -0.9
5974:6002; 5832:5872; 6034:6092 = 2.8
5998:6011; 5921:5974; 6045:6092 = 0.1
